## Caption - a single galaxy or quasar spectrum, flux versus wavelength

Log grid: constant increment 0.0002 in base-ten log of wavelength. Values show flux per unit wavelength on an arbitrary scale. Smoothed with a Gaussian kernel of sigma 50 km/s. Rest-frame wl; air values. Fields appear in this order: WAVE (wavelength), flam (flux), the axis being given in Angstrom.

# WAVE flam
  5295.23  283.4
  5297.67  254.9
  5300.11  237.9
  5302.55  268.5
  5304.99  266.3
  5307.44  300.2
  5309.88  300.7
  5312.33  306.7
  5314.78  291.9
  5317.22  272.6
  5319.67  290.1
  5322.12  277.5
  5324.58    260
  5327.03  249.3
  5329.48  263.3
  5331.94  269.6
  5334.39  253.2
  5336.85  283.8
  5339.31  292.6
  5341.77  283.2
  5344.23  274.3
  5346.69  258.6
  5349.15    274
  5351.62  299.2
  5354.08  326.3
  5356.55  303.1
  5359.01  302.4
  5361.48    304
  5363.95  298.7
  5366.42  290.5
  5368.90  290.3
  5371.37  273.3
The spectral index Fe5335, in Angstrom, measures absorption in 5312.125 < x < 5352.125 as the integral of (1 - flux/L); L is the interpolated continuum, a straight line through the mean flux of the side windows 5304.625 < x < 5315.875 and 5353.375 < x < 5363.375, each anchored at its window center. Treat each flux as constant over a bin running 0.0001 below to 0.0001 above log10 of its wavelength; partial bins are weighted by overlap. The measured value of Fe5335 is 3.4 Angstrom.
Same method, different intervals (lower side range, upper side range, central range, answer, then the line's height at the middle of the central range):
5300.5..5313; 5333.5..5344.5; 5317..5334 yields 0.8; 281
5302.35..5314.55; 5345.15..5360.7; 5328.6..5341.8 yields 0.8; 292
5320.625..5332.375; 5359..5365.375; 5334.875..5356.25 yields -0.2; 284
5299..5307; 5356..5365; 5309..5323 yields -1.0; 271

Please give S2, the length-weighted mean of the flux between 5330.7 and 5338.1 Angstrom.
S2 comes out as 269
